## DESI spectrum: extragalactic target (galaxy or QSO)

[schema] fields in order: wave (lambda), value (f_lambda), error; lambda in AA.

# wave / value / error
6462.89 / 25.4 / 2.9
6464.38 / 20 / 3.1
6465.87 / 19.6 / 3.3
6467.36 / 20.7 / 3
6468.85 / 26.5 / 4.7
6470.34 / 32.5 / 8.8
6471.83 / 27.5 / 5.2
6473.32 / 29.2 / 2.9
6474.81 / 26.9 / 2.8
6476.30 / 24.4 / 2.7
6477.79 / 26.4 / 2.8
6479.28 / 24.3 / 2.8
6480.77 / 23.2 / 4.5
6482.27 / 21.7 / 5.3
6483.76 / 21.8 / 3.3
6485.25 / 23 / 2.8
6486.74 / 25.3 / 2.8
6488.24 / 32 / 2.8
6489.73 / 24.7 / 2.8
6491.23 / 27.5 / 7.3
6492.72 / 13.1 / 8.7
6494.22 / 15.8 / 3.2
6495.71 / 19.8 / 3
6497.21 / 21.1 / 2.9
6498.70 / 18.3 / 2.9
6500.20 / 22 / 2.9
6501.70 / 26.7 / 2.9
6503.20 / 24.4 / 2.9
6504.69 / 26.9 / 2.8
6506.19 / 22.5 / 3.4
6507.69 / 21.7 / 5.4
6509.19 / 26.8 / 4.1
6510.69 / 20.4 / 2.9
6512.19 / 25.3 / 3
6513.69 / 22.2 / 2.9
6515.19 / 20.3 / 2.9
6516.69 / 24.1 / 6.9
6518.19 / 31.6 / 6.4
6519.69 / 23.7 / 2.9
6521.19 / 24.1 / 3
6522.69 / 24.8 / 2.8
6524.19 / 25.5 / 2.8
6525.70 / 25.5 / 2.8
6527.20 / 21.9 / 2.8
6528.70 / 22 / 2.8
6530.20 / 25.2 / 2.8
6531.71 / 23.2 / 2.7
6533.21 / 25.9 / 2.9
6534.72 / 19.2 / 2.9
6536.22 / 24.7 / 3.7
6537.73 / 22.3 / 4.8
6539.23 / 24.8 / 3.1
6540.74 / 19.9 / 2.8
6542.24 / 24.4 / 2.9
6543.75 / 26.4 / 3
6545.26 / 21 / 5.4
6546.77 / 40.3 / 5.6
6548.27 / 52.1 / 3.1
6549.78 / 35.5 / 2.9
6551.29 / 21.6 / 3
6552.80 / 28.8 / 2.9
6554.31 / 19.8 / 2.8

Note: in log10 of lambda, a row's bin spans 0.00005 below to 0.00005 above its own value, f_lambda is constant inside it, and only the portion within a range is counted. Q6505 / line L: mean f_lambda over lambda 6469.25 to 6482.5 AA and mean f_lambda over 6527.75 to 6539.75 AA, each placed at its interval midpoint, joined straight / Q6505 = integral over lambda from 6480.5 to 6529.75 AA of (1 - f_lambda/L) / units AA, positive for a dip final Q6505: 3.0 AA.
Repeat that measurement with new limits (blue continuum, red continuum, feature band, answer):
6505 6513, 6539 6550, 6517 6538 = 2.2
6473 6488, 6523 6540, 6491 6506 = 1.8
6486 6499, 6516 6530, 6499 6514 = -0.3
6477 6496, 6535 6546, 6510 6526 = -0.8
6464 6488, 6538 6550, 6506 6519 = 1.7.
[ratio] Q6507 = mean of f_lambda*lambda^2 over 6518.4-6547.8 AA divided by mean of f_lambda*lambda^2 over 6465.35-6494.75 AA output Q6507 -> 1.04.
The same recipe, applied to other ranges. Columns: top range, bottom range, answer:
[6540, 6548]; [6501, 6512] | 1.17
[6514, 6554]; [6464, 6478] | 1.04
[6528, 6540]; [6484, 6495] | 1.03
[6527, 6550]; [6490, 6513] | 1.22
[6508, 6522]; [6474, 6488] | 1.00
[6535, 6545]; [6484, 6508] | 1.04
